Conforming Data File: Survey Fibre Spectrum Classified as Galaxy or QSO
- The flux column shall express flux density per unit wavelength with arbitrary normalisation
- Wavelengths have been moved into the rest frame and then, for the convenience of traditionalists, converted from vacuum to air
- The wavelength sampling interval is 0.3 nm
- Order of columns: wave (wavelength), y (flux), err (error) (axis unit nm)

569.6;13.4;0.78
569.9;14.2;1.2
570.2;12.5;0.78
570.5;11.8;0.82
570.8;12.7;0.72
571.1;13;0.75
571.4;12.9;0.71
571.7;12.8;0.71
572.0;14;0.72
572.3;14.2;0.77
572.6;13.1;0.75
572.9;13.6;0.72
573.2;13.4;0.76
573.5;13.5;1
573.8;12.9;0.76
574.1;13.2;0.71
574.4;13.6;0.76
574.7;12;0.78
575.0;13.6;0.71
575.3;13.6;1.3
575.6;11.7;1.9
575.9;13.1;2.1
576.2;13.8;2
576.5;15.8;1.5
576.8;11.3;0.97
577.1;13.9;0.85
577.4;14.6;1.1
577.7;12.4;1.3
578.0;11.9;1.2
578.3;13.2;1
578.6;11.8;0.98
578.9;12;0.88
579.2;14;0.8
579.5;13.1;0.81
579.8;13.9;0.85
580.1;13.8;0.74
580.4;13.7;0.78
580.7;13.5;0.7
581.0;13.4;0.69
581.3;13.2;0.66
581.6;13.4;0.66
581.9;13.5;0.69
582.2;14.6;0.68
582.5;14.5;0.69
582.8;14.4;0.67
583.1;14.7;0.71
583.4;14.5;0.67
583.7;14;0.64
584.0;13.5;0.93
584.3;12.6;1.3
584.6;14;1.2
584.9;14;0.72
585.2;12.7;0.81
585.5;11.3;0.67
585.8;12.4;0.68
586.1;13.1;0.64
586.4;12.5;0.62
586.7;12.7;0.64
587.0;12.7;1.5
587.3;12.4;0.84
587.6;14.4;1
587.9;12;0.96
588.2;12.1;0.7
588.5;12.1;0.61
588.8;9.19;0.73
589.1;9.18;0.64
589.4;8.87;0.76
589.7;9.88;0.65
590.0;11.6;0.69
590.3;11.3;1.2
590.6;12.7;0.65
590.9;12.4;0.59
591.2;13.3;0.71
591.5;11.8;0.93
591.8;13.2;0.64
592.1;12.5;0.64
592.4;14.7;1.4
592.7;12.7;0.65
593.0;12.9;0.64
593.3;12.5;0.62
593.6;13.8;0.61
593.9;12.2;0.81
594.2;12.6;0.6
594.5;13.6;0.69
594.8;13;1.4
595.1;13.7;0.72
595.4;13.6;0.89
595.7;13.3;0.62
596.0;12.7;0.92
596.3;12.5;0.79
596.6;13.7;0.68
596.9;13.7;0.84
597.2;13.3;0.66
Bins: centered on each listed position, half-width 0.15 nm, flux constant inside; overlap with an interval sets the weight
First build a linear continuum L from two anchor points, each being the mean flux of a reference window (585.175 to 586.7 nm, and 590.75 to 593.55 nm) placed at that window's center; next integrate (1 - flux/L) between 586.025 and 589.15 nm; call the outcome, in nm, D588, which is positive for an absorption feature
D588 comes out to 0.11 nm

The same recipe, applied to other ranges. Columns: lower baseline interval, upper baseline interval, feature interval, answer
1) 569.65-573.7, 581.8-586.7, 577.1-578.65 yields 0.046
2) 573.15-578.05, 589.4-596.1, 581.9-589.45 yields 0.047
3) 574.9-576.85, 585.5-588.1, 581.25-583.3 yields -0.180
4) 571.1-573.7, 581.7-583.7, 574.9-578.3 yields 0.132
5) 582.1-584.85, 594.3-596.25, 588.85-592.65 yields 0.510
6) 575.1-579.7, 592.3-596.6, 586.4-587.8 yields 0.017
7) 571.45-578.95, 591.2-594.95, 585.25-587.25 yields 0.090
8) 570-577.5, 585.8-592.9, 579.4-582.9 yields -0.297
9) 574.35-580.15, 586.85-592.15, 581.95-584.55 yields -0.338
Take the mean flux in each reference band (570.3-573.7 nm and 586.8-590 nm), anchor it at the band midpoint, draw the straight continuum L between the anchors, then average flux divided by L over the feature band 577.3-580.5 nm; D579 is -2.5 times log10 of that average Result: -0.060 mag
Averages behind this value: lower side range 13.2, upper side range 11.3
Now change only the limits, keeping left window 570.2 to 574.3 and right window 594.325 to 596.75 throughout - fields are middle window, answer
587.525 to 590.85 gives 0.183 mag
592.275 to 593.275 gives -0.004 mag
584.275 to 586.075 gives 0.028 mag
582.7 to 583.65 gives -0.101 mag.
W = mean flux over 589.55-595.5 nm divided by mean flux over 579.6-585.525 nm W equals 0.93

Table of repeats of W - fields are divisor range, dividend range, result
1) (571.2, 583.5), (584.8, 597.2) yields 0.93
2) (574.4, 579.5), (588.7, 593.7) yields 0.91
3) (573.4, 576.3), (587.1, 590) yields 0.85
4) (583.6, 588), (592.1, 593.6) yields 1.02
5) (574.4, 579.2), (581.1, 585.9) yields 1.04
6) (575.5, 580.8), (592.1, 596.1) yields 1.00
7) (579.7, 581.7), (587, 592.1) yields 0.86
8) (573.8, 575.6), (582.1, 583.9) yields 1.10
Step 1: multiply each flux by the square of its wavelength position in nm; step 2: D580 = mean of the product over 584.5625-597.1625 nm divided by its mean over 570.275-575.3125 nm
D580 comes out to 1.0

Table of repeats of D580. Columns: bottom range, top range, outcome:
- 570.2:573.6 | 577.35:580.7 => 1.02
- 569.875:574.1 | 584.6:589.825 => 0.95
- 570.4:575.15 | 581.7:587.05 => 1.06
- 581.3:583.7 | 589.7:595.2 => 0.93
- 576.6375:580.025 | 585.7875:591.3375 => 0.94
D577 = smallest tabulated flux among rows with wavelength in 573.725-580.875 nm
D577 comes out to 11.3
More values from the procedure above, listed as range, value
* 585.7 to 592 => 8.87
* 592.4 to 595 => 12.2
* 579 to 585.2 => 12.6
